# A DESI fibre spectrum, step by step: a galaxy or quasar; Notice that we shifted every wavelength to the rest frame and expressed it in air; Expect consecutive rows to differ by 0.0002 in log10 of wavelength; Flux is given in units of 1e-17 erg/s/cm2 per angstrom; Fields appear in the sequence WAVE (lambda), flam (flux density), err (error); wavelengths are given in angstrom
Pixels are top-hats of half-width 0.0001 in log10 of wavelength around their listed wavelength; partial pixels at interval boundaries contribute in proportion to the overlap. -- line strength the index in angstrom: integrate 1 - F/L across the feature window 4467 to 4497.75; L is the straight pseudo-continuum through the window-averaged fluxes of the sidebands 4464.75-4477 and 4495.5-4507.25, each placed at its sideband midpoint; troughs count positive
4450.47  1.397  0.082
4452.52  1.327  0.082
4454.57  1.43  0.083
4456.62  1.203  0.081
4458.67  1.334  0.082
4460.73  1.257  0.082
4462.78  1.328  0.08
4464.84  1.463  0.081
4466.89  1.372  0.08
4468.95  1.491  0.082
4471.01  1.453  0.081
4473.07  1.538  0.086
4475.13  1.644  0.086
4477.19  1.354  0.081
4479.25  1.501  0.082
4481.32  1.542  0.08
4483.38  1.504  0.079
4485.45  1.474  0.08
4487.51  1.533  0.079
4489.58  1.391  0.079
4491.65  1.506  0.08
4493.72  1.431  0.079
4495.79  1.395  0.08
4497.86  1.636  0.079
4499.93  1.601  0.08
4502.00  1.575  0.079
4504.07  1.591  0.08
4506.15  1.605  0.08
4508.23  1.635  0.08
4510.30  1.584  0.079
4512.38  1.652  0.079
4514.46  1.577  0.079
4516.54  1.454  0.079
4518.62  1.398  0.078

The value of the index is 0.7 angstrom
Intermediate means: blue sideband 1.49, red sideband 1.58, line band 1.48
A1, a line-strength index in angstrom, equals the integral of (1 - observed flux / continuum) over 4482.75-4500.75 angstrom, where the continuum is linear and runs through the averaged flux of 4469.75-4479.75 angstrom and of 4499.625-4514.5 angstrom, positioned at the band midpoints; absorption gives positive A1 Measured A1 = 0.7 angstrom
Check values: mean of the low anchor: 1.5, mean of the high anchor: 1.6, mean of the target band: 1.5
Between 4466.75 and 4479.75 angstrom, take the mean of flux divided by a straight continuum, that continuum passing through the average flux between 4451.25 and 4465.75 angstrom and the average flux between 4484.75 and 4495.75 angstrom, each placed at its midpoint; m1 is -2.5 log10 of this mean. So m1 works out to -0.07 mag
